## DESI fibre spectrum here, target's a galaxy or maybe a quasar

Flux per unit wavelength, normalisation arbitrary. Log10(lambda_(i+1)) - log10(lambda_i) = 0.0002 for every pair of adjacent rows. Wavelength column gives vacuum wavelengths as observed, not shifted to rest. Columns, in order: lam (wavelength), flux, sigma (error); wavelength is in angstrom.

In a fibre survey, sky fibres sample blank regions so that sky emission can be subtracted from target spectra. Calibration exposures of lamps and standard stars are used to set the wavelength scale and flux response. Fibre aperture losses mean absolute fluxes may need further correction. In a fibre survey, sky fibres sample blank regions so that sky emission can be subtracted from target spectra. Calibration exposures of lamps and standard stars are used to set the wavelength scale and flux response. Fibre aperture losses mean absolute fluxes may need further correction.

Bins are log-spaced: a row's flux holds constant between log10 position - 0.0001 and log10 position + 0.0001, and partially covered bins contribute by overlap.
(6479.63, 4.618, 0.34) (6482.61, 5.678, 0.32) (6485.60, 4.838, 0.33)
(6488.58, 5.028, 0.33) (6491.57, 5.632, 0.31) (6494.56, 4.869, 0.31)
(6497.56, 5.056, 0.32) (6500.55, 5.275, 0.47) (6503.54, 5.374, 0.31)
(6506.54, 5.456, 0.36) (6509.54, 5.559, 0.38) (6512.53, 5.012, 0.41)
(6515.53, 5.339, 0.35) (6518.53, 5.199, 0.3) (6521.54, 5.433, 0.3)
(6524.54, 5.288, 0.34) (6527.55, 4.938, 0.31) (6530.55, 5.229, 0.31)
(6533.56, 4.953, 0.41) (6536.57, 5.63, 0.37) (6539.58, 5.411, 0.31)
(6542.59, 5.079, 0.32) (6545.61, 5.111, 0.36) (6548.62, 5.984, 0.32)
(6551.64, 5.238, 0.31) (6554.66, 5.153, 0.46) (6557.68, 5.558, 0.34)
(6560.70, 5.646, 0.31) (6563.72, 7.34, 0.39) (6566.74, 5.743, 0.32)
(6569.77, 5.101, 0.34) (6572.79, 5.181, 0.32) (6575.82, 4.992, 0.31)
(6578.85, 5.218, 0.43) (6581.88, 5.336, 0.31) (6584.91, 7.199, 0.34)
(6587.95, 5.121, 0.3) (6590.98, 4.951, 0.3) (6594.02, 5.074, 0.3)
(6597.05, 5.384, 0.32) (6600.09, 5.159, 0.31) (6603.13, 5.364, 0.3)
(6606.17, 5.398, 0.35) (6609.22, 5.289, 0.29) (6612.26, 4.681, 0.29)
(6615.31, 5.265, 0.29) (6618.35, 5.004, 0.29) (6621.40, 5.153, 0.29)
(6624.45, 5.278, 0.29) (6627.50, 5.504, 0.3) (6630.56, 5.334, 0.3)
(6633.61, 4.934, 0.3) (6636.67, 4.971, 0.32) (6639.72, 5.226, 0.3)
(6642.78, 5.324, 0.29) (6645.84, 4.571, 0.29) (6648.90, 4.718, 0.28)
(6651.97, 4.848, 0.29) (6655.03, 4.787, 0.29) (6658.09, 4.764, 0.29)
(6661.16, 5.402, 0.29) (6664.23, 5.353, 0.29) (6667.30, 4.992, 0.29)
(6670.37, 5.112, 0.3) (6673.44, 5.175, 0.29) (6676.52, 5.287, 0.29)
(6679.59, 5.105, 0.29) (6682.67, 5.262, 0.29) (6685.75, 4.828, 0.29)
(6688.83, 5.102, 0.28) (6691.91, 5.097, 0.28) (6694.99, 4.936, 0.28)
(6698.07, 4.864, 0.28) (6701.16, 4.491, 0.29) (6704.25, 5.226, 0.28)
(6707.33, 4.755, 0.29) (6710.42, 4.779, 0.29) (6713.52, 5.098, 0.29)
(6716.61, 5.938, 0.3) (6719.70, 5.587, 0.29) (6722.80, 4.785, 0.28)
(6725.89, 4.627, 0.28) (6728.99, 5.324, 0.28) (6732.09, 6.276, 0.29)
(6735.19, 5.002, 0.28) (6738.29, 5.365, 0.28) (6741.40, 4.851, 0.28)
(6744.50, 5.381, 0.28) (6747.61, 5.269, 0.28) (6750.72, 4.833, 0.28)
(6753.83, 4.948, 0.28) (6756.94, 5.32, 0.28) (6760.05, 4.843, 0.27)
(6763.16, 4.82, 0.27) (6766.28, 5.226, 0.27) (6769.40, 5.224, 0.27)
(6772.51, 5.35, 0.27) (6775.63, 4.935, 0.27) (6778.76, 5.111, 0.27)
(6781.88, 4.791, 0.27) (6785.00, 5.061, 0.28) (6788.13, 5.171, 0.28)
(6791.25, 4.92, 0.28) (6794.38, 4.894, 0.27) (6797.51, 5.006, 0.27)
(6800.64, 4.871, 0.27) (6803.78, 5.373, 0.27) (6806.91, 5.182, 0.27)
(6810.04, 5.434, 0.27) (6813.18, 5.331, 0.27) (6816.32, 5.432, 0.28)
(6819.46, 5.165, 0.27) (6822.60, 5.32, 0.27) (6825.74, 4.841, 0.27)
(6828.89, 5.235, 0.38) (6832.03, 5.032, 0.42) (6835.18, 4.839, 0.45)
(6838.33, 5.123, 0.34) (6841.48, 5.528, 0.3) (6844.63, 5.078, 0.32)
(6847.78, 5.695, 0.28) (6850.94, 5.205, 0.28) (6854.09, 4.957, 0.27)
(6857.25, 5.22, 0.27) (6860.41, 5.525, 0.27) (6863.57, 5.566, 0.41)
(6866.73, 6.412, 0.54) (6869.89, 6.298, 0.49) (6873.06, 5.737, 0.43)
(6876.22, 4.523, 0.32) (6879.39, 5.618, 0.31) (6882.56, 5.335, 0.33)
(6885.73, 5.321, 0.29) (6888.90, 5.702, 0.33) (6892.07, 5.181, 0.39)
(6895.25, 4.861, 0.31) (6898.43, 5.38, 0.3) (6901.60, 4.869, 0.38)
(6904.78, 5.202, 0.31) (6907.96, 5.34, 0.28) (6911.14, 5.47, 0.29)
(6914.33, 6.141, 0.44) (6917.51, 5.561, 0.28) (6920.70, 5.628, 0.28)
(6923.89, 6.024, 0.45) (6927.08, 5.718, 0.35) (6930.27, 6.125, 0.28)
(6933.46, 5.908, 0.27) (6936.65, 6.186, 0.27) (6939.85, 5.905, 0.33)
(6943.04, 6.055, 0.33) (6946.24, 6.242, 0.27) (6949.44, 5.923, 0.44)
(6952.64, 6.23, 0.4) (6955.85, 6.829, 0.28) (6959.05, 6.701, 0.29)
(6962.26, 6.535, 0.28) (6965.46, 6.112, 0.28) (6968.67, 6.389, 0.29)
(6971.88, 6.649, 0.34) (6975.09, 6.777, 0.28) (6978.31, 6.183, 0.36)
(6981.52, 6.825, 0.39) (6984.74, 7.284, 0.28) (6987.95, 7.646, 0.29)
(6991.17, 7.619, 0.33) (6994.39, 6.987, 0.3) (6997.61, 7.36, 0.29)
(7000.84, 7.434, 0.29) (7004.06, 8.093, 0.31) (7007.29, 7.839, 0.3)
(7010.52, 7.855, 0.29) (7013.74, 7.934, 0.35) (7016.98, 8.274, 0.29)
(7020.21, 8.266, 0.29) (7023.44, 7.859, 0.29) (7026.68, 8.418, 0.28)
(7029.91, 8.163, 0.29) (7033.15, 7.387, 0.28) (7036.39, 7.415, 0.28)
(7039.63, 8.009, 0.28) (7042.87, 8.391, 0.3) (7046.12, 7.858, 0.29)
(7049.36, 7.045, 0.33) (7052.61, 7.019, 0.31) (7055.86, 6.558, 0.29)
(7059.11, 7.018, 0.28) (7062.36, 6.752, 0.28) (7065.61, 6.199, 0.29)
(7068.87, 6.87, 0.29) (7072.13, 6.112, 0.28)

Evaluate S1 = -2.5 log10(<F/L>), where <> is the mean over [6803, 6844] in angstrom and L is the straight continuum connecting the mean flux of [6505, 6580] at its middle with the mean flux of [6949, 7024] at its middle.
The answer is 0.24 mag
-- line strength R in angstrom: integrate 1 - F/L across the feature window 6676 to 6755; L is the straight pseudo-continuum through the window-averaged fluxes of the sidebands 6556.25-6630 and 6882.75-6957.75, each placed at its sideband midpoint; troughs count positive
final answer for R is 5.94 angstrom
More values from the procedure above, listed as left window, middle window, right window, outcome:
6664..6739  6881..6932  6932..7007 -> 6.84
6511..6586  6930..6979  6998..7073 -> 5.96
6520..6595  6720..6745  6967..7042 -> 4.15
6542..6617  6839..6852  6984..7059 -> 2.71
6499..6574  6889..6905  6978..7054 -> 4.41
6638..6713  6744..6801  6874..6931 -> 1.52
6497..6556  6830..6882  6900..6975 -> 4.17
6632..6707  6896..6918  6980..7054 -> 4.67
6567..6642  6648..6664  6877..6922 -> 1.02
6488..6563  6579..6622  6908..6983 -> 1.25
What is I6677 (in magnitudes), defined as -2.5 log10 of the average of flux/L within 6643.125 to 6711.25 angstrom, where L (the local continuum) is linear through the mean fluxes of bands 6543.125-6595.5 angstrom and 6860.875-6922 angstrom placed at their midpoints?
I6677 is 0.11 mag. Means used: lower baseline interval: 5.52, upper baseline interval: 5.48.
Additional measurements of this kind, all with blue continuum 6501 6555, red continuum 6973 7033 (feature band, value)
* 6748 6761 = 0.26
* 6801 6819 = 0.25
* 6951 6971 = 0.14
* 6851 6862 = 0.30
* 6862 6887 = 0.24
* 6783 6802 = 0.30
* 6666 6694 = 0.18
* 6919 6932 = 0.22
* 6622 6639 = 0.12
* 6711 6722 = 0.15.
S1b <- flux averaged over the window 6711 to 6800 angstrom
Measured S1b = 5.13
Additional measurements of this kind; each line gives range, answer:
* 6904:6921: 5.57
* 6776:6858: 5.14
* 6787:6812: 5.11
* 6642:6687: 5.03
